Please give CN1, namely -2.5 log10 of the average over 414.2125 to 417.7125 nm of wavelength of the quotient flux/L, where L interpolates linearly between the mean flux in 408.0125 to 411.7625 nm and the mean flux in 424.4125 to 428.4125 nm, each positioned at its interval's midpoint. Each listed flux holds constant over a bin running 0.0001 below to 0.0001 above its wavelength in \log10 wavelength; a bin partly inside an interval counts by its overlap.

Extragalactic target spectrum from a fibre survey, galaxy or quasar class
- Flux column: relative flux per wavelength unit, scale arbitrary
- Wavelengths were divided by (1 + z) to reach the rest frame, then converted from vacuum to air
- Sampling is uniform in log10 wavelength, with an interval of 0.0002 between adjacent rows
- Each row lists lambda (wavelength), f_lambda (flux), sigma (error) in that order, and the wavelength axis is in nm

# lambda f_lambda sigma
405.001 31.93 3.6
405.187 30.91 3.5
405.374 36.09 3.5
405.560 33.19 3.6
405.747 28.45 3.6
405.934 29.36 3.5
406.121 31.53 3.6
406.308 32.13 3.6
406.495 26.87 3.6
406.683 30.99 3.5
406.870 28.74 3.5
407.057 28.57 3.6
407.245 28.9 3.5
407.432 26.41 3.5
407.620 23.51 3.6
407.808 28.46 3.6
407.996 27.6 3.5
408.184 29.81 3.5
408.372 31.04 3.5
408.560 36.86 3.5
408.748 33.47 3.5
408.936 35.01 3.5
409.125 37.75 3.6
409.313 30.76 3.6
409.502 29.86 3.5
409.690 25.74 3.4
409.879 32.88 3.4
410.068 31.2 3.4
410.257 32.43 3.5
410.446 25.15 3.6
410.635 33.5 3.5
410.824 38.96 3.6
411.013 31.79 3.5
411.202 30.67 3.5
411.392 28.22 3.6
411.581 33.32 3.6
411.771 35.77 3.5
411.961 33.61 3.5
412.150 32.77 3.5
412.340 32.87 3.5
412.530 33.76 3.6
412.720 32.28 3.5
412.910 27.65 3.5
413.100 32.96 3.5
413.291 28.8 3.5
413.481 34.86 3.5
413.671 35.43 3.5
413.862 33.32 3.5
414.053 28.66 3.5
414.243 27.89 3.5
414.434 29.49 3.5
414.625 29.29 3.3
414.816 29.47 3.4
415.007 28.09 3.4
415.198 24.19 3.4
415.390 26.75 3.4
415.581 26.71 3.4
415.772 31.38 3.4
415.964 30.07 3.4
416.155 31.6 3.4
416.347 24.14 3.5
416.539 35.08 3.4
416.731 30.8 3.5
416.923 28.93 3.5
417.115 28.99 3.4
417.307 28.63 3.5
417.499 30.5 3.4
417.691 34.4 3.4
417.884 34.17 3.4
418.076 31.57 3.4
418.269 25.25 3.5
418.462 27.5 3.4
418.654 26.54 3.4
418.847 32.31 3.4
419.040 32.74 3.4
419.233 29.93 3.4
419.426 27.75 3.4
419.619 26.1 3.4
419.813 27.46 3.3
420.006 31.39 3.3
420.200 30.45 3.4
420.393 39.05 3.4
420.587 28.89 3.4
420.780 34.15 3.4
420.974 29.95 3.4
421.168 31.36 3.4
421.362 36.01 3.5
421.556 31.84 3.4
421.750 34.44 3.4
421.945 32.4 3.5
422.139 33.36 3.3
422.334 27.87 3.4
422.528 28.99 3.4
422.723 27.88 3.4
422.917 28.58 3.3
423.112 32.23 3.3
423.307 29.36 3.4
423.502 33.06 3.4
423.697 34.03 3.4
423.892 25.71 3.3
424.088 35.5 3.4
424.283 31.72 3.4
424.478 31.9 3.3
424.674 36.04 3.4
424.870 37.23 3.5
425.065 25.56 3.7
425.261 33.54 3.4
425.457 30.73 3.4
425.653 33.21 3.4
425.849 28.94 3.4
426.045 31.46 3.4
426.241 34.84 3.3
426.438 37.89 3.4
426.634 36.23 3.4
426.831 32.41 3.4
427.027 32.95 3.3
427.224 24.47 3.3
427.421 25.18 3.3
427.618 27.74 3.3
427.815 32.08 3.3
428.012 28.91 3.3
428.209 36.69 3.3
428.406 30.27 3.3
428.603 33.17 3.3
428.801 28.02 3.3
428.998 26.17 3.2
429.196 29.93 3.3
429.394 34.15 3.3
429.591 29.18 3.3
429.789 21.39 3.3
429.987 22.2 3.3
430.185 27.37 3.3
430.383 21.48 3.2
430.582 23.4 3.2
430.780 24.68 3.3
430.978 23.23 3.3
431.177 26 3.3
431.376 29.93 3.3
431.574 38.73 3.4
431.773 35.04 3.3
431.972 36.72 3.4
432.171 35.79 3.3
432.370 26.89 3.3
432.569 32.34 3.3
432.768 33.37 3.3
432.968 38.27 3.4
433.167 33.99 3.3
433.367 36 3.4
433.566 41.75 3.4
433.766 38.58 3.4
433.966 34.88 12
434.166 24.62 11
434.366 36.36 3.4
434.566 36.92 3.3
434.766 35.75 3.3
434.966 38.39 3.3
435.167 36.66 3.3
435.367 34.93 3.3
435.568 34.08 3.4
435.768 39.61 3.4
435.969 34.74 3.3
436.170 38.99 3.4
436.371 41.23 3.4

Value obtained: 0.098 mag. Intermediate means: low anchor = 32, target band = 29.2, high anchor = 31.9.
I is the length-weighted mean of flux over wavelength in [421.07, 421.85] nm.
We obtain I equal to 33.4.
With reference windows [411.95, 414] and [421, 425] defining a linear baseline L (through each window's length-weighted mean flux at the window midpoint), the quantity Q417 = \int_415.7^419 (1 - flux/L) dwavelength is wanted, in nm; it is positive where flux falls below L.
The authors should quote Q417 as 0.21 nm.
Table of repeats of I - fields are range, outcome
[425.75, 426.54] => 33.3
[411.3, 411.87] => 32.5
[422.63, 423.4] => 29.5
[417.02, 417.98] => 31.4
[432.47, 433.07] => 34.7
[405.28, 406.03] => 31.8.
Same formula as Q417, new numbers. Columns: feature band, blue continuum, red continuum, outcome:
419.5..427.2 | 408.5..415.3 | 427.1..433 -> -0.43 nm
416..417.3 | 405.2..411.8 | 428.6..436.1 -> 0.06 nm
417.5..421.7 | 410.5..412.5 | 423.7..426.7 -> 0.24 nm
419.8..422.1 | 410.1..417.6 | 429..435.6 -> -0.10 nm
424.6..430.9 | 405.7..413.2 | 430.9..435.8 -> 0.69 nm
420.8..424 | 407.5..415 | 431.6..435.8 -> 0.21 nm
